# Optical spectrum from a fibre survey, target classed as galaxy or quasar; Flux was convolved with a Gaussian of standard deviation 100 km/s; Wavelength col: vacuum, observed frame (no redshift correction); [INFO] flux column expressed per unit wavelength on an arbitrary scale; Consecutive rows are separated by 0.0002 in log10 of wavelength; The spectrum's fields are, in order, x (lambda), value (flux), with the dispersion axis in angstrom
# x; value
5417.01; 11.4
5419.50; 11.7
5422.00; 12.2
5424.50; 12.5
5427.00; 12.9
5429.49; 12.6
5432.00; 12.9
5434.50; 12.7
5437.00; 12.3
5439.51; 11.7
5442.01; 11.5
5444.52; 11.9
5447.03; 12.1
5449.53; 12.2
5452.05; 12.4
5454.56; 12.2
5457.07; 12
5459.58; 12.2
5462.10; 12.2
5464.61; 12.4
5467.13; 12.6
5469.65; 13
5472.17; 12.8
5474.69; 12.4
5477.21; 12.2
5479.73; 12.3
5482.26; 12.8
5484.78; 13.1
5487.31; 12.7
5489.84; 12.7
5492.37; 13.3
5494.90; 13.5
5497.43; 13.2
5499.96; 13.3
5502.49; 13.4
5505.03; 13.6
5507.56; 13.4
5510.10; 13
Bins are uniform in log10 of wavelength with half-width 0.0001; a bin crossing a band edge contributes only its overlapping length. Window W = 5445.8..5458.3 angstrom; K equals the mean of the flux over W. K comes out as 12.2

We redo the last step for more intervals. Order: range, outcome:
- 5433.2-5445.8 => 12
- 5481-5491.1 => 12.8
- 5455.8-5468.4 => 12.3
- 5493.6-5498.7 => 13.4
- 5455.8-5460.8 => 12.1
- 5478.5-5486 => 12.7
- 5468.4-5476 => 12.7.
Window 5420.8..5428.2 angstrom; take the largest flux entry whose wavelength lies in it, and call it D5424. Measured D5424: 12.9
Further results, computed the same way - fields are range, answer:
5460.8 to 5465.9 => 12.4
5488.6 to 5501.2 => 13.5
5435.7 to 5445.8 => 12.3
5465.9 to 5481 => 13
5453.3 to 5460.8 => 12.2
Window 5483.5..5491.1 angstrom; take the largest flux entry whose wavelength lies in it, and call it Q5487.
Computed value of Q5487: 13.1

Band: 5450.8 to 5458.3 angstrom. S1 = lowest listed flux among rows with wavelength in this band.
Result 12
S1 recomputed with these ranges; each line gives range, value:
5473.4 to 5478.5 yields 12.2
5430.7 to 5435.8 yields 12.7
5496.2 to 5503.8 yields 13.2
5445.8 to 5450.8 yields 12.1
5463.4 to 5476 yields 12.4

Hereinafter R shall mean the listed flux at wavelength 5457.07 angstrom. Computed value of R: 12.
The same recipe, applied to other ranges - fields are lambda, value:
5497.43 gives 13.2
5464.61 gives 12.4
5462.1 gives 12.2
